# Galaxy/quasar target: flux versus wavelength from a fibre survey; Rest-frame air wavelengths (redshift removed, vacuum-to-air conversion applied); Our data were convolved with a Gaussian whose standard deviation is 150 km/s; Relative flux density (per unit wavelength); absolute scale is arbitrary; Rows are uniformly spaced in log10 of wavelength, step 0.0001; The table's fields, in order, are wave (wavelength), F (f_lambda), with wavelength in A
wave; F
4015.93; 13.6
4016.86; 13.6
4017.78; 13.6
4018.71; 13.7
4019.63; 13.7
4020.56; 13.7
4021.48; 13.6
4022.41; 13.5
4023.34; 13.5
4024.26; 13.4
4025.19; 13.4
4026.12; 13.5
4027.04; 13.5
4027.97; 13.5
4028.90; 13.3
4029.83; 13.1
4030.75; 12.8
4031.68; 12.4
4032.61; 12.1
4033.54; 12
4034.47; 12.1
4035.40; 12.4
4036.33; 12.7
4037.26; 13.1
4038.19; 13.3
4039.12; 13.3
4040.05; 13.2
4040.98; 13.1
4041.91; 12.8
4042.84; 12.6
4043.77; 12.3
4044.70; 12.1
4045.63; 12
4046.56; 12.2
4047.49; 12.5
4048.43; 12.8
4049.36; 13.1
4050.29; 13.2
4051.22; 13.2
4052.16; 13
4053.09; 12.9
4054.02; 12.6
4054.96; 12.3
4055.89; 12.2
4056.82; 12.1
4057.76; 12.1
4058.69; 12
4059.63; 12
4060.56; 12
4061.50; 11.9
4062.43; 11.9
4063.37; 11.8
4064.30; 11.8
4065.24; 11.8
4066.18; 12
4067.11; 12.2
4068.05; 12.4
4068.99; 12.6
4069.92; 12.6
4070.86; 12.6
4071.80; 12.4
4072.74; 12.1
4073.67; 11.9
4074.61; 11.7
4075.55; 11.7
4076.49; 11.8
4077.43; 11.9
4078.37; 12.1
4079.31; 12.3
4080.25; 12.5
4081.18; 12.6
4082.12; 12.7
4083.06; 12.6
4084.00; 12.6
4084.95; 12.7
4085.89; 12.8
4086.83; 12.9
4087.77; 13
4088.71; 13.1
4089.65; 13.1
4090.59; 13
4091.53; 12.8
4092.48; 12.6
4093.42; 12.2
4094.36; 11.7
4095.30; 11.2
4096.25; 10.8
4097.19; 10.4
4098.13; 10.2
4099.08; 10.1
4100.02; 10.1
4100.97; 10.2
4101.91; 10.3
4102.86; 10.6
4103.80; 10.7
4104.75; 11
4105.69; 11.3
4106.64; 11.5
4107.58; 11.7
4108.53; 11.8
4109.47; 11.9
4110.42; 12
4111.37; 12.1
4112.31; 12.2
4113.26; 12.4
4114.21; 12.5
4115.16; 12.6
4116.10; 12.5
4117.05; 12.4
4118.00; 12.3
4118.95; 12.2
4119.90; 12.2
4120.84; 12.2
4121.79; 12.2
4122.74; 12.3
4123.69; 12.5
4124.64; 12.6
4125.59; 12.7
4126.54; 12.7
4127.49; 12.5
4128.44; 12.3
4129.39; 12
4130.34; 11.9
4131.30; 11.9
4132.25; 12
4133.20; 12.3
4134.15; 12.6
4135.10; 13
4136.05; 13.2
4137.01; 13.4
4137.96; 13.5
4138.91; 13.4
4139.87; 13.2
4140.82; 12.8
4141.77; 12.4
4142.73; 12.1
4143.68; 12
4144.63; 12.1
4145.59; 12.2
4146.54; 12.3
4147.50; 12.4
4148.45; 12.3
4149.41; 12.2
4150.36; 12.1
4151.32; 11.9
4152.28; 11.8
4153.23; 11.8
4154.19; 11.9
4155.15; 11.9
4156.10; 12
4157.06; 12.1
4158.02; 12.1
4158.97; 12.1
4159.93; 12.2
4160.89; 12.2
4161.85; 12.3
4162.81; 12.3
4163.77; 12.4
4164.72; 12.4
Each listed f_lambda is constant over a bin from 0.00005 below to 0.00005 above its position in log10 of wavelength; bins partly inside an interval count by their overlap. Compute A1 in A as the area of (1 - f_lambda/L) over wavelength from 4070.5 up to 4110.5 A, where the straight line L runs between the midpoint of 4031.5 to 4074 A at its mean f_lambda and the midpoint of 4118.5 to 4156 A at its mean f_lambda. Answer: 1.8 A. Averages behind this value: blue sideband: 12.4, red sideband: 12.4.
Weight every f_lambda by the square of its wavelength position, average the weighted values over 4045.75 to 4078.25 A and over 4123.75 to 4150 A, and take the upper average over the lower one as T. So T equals 1.1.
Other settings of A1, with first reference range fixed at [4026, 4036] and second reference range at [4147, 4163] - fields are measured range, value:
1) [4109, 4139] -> -0.5 A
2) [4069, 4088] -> 0.2 A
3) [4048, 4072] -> 0.5 A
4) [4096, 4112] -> 1.8 A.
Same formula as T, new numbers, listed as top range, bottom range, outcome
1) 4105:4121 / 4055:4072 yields 1.02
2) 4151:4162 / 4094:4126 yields 1.06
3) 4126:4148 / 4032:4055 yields 1.03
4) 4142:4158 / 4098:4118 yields 1.07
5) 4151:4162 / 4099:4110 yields 1.12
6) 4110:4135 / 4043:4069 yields 1.03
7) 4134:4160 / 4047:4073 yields 1.05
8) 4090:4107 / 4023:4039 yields 0.89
